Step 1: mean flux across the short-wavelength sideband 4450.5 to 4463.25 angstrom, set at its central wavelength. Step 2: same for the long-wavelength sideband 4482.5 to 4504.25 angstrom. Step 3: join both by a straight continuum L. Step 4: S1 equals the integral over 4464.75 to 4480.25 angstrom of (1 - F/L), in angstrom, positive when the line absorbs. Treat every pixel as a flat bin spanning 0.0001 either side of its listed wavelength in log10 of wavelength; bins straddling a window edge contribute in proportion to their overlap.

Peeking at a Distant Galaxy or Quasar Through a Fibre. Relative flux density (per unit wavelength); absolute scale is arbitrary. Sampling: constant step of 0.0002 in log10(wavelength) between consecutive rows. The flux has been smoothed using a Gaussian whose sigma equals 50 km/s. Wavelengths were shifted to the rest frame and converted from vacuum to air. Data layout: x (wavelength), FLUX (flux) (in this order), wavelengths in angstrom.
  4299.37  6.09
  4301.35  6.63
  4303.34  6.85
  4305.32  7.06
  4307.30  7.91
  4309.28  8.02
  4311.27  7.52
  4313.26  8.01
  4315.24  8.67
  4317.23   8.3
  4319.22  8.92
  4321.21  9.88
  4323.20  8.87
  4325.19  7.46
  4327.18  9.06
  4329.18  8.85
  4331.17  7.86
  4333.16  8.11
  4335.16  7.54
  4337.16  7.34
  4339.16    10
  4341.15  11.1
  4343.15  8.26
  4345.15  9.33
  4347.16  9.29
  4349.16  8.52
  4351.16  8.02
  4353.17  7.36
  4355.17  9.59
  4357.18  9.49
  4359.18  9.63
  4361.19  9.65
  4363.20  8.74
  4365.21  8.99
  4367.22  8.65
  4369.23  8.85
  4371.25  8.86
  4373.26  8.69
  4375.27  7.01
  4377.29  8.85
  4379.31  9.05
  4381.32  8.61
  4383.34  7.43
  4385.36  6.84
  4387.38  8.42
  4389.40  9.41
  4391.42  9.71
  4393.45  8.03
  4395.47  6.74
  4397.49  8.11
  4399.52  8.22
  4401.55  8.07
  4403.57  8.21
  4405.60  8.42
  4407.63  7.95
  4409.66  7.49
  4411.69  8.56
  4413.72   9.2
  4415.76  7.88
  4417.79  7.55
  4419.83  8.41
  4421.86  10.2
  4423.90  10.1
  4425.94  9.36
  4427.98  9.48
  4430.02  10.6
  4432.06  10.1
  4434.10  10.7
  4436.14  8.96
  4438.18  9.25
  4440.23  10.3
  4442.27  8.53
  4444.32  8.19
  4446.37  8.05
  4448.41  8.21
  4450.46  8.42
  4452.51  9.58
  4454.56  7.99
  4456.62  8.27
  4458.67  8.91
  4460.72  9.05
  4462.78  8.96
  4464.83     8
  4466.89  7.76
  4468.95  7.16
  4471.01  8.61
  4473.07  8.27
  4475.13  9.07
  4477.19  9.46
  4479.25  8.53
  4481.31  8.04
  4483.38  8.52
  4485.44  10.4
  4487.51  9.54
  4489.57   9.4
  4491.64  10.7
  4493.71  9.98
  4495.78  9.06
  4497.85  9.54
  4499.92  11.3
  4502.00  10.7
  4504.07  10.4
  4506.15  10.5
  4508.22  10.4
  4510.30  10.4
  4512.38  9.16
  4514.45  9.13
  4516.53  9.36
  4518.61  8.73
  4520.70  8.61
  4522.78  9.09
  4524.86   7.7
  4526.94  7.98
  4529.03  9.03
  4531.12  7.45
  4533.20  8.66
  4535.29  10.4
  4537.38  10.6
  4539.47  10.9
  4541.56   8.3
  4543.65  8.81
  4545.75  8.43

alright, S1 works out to 1.5 angstrom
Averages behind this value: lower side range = 8.75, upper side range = 9.95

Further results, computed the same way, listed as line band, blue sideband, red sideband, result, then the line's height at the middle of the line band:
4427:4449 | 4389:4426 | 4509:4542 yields -1.76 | 8.64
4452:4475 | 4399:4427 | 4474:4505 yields 2.11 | 9.27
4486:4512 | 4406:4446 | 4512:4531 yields -4.06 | 8.77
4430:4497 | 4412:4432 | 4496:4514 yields 5.12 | 9.71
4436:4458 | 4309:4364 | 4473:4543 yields 1.10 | 9.15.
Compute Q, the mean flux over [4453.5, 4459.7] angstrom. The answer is 8.4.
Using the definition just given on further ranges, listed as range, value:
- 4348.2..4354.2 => 7.98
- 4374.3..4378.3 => 7.93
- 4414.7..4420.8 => 7.94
